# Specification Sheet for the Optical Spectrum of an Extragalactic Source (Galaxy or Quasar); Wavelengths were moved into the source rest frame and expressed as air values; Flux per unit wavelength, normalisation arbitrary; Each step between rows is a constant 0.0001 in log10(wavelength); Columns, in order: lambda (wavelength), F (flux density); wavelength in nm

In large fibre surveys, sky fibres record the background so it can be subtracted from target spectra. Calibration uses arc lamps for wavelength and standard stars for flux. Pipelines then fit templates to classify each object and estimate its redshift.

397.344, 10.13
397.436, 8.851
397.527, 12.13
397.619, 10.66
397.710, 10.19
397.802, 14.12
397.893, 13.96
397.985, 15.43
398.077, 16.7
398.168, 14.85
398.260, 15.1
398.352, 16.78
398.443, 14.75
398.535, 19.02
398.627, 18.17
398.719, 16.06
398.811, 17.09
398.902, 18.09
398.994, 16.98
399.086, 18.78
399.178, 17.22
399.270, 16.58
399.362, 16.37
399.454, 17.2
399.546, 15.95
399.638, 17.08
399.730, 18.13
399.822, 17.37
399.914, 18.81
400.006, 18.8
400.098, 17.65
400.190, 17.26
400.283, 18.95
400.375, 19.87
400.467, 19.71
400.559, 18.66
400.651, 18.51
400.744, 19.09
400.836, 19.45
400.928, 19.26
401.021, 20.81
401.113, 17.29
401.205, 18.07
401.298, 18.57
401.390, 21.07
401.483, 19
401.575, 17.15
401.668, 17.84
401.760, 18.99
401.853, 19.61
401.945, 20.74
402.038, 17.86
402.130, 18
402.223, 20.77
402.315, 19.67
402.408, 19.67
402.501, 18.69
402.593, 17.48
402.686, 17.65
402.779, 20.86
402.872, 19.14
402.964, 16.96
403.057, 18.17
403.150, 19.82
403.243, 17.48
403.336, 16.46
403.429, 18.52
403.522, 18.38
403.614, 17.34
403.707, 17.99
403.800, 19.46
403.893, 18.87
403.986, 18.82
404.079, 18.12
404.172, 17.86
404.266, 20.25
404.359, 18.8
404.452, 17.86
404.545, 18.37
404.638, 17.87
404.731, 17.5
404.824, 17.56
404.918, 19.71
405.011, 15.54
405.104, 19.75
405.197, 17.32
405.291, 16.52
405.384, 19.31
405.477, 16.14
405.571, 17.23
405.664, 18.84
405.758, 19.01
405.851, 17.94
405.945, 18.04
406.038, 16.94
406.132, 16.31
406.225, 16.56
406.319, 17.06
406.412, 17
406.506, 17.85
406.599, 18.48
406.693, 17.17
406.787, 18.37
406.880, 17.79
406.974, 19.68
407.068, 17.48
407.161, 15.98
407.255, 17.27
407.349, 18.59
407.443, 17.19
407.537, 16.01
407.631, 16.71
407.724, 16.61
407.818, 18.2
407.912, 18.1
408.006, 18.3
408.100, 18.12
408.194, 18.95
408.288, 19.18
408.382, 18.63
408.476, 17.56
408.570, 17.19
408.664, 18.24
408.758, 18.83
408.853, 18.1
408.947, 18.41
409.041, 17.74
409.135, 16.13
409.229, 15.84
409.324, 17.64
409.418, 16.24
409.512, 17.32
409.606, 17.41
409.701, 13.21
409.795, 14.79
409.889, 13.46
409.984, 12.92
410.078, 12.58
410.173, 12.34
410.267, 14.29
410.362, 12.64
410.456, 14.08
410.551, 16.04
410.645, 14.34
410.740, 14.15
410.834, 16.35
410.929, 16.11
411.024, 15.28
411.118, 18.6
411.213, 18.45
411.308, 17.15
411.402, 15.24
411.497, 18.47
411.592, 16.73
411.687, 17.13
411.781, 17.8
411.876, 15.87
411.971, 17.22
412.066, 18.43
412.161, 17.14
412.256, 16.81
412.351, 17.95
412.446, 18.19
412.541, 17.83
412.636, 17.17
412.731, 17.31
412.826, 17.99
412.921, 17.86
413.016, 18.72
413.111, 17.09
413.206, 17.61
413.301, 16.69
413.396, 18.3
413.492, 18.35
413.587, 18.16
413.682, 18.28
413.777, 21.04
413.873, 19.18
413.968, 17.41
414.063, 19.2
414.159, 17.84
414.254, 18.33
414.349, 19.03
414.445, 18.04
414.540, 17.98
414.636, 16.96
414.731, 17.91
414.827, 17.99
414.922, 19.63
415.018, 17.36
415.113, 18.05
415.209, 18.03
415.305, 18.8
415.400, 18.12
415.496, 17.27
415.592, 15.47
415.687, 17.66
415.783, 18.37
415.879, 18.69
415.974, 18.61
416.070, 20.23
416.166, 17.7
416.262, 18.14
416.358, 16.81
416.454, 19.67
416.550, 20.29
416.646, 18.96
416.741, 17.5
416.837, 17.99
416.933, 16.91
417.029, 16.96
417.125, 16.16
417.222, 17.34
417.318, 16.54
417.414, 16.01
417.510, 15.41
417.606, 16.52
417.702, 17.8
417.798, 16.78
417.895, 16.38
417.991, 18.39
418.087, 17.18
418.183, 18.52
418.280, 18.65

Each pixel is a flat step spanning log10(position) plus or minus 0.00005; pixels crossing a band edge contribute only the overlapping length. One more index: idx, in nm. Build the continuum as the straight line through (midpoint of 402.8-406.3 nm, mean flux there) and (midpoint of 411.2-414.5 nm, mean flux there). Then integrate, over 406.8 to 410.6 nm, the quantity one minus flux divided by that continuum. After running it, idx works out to 0.27 nm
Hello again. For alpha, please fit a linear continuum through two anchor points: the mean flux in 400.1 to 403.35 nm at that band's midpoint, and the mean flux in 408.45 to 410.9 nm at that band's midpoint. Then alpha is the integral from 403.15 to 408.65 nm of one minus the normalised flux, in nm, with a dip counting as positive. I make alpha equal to -0.24 nm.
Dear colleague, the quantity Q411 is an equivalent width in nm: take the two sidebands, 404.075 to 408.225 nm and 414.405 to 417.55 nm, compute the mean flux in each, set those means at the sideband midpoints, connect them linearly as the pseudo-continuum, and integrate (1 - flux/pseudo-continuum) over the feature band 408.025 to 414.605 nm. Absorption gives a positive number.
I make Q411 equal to 0.28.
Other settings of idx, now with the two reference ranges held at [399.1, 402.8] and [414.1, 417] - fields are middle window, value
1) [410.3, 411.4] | 0.15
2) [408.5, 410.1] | 0.17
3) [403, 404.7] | 0.01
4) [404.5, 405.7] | 0.04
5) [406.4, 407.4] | 0.03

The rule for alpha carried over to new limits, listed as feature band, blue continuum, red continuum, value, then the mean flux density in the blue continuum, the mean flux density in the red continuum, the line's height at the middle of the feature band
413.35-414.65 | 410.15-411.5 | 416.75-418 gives -0.19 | 15.5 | 16.8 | 16.2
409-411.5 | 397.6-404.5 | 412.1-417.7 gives 0.34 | 17.9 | 17.9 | 17.9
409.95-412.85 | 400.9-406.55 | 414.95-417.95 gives 0.27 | 18.3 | 17.6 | 17.9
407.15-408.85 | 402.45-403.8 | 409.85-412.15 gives -0.12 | 18.3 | 15.7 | 16.7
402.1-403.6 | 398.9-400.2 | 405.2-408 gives -0.09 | 17.5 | 17.5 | 17.5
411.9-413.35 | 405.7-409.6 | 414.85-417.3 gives 0.02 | 17.6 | 18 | 17.9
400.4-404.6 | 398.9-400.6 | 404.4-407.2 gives -0.22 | 17.9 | 17.7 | 17.8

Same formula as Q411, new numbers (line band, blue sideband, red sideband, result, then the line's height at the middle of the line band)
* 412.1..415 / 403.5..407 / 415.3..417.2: -0.01 nm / 18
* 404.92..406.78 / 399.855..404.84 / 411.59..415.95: 0.08 nm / 18.4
